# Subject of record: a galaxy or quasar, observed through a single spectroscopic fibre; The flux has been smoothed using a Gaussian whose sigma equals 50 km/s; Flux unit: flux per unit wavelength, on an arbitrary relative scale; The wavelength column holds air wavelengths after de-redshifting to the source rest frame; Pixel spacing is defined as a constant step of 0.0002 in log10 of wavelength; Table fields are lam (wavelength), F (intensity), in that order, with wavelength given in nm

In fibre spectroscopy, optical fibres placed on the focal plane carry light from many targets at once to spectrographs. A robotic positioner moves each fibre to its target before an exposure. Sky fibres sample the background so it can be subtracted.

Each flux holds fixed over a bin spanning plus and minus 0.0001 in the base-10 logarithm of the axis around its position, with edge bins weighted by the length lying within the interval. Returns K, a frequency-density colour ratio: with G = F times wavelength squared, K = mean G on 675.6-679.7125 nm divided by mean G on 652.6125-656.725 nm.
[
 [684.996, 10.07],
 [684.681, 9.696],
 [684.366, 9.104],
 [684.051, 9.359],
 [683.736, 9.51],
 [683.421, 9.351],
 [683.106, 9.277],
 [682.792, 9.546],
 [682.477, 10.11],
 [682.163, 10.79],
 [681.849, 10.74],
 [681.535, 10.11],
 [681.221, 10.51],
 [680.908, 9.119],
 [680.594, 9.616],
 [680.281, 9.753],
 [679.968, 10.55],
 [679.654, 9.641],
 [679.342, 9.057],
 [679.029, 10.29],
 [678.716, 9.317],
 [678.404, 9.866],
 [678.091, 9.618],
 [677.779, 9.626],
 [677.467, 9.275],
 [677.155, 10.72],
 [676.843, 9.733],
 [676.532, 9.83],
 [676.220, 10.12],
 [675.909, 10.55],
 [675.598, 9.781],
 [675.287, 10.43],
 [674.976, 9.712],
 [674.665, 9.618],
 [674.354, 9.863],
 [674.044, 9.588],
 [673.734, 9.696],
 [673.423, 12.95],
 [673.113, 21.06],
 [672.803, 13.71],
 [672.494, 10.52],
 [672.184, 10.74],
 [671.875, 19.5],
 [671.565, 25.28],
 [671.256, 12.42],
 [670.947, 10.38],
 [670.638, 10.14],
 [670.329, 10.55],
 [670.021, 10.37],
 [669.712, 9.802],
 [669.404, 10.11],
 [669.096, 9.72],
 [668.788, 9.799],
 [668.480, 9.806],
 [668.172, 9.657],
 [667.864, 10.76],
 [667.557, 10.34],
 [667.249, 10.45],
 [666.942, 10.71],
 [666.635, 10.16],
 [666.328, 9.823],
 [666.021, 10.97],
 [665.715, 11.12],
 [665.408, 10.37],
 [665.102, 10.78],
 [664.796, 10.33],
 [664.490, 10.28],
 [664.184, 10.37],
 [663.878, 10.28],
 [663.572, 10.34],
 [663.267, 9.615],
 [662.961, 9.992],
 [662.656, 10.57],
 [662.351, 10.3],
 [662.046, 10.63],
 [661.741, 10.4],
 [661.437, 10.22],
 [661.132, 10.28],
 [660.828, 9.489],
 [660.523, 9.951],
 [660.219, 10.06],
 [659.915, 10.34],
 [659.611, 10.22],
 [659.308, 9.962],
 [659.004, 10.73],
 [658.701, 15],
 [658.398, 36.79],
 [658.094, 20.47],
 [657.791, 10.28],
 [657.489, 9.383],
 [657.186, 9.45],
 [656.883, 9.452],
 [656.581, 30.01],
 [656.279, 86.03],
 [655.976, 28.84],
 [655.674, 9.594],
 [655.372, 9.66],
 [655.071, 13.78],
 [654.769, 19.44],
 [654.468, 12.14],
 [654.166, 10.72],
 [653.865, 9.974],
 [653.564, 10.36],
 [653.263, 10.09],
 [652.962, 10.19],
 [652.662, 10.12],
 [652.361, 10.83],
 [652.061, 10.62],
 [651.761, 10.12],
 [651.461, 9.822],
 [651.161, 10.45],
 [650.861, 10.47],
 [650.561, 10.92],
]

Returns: 0.5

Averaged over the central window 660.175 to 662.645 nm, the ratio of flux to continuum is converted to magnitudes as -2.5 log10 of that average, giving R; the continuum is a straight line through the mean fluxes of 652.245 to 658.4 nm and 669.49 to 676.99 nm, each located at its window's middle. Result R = 0.47 mag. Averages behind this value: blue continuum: 17.6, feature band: 10.2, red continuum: 11.9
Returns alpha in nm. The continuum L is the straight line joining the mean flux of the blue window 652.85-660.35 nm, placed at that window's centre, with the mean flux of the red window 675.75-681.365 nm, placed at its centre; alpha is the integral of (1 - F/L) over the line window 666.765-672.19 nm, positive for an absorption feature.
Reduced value 0.409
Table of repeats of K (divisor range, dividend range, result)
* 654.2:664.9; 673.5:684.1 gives 0.70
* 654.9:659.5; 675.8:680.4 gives 0.51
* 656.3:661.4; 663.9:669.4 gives 0.68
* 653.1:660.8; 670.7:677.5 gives 0.76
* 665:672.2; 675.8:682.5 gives 0.90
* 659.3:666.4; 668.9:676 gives 1.20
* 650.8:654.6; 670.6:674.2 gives 1.42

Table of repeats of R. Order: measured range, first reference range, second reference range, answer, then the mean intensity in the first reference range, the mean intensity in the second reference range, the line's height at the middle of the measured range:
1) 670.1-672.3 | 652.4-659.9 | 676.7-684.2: -0.13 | 17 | 9.81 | 12.5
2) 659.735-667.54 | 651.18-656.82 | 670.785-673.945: 0.46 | 17.1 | 14.5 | 15.7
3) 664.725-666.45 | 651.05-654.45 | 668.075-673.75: 0.13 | 10.4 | 12.5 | 11.9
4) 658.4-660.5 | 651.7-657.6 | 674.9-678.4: 0.19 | 16.7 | 9.95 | 15.2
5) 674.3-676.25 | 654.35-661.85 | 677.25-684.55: 0.15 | 16.9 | 9.75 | 11.5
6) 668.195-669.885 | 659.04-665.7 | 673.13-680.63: 0.04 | 10.3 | 10.2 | 10.2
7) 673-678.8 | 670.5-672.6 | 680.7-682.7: 0.19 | 14.3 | 10.2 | 12.5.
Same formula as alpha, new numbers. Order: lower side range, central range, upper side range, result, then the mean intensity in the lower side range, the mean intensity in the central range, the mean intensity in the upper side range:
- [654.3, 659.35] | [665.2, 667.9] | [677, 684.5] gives 0.924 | 20.2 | 10.5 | 9.79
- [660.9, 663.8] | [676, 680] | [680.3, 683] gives 0.107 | 10.2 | 9.81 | 10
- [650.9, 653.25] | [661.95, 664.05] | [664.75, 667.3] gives 0.050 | 10.3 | 10.2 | 10.5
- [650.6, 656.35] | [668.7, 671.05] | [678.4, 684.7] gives 0.354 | 14.9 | 10.1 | 9.78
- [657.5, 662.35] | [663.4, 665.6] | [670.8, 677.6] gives 0.379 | 12.8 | 10.4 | 12.1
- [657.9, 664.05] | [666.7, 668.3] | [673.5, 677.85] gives 0.121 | 12.3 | 10.4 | 9.96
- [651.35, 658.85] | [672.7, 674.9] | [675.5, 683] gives -0.127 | 17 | 12.2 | 9.93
